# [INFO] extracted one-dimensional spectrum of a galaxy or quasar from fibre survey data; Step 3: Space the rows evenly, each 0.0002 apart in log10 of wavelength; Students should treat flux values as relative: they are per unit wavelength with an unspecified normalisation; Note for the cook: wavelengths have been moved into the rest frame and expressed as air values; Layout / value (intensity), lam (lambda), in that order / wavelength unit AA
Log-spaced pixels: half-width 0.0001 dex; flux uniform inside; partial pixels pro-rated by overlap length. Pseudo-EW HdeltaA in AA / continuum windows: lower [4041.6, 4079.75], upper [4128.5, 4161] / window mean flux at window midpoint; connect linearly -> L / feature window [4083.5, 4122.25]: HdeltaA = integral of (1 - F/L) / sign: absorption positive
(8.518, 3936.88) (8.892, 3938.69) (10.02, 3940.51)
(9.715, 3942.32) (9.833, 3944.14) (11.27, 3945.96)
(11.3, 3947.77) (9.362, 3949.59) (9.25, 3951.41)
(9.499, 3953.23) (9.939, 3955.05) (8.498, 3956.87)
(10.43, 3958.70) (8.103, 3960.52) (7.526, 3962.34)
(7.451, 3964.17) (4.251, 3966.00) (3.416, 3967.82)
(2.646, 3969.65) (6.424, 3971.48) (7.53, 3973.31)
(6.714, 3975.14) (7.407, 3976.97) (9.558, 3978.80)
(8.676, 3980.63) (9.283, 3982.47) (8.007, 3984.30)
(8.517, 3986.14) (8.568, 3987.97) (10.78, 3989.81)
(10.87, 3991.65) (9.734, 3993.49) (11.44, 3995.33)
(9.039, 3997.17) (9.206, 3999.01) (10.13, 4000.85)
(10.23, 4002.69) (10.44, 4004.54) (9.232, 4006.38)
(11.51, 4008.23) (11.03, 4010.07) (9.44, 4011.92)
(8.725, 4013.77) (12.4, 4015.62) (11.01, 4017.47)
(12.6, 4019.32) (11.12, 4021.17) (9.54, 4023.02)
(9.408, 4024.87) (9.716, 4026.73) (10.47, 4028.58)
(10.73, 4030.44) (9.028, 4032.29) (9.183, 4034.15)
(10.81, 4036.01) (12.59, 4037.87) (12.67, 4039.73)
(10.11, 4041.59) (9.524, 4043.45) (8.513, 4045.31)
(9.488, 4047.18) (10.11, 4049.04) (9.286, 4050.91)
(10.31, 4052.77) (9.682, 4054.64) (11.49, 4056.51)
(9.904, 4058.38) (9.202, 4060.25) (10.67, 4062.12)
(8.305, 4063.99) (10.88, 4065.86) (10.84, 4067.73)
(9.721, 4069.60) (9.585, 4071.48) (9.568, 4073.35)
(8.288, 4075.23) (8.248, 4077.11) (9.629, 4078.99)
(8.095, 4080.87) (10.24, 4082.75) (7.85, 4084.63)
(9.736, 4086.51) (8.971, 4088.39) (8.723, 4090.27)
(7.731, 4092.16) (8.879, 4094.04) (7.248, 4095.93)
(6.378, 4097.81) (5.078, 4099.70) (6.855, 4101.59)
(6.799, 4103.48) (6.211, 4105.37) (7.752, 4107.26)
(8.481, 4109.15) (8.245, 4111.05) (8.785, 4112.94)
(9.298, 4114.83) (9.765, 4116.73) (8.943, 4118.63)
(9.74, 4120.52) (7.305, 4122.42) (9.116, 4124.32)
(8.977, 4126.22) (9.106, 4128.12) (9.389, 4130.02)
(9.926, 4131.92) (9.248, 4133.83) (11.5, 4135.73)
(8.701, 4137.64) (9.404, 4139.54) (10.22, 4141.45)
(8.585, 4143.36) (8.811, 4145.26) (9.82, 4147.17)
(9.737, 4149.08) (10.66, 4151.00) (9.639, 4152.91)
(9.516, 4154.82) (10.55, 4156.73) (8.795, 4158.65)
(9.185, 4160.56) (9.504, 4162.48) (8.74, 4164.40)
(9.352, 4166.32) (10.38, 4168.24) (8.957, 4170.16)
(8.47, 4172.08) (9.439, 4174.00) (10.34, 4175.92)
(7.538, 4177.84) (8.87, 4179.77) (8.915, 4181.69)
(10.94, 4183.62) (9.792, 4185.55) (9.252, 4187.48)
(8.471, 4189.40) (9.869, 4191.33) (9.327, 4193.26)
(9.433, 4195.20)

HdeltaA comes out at 6.3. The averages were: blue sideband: 9.67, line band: 8.07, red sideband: 9.63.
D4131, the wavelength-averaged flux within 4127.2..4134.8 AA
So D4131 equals 9.43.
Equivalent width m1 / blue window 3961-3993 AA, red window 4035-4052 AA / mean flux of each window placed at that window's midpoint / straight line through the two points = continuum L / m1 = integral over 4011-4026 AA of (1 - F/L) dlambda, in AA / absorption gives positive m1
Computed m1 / -2.0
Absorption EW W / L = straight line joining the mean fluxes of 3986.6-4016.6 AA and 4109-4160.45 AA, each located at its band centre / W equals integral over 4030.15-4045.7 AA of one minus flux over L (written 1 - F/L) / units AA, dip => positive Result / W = -0.73 AA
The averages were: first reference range 10.1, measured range 10.4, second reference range 9.36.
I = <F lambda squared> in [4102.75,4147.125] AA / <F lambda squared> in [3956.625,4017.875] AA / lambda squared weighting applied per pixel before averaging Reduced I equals 1.1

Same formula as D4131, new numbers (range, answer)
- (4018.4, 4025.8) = 10.7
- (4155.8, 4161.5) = 9.51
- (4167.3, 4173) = 9.27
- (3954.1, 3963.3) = 8.89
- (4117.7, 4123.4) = 8.67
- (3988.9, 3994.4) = 10.5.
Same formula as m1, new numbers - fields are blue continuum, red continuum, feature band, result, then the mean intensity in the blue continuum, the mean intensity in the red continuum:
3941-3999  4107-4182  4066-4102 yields 1.7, 8.57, 9.26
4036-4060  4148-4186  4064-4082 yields 1.3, 10.3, 9.46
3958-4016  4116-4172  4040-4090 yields -3.0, 8.68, 9.42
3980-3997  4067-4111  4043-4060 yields -2.0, 9.53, 8.28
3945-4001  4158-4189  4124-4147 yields -0.8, 8.52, 9.27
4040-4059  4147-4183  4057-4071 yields -0.1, 9.94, 9.39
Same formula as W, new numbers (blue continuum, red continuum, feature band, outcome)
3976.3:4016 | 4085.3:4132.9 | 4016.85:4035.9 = -1.94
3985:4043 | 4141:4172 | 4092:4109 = 4.83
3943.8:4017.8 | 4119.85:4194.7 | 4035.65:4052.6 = -2.24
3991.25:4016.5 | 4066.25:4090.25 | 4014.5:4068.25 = -3.22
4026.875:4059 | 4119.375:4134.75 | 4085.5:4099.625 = 2.25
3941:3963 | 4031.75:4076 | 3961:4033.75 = 5.31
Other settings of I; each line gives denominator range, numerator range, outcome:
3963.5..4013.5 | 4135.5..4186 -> 1.20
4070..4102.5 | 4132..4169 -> 1.19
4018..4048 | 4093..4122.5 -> 0.79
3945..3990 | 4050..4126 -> 1.15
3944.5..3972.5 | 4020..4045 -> 1.35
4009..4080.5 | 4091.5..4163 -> 0.91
